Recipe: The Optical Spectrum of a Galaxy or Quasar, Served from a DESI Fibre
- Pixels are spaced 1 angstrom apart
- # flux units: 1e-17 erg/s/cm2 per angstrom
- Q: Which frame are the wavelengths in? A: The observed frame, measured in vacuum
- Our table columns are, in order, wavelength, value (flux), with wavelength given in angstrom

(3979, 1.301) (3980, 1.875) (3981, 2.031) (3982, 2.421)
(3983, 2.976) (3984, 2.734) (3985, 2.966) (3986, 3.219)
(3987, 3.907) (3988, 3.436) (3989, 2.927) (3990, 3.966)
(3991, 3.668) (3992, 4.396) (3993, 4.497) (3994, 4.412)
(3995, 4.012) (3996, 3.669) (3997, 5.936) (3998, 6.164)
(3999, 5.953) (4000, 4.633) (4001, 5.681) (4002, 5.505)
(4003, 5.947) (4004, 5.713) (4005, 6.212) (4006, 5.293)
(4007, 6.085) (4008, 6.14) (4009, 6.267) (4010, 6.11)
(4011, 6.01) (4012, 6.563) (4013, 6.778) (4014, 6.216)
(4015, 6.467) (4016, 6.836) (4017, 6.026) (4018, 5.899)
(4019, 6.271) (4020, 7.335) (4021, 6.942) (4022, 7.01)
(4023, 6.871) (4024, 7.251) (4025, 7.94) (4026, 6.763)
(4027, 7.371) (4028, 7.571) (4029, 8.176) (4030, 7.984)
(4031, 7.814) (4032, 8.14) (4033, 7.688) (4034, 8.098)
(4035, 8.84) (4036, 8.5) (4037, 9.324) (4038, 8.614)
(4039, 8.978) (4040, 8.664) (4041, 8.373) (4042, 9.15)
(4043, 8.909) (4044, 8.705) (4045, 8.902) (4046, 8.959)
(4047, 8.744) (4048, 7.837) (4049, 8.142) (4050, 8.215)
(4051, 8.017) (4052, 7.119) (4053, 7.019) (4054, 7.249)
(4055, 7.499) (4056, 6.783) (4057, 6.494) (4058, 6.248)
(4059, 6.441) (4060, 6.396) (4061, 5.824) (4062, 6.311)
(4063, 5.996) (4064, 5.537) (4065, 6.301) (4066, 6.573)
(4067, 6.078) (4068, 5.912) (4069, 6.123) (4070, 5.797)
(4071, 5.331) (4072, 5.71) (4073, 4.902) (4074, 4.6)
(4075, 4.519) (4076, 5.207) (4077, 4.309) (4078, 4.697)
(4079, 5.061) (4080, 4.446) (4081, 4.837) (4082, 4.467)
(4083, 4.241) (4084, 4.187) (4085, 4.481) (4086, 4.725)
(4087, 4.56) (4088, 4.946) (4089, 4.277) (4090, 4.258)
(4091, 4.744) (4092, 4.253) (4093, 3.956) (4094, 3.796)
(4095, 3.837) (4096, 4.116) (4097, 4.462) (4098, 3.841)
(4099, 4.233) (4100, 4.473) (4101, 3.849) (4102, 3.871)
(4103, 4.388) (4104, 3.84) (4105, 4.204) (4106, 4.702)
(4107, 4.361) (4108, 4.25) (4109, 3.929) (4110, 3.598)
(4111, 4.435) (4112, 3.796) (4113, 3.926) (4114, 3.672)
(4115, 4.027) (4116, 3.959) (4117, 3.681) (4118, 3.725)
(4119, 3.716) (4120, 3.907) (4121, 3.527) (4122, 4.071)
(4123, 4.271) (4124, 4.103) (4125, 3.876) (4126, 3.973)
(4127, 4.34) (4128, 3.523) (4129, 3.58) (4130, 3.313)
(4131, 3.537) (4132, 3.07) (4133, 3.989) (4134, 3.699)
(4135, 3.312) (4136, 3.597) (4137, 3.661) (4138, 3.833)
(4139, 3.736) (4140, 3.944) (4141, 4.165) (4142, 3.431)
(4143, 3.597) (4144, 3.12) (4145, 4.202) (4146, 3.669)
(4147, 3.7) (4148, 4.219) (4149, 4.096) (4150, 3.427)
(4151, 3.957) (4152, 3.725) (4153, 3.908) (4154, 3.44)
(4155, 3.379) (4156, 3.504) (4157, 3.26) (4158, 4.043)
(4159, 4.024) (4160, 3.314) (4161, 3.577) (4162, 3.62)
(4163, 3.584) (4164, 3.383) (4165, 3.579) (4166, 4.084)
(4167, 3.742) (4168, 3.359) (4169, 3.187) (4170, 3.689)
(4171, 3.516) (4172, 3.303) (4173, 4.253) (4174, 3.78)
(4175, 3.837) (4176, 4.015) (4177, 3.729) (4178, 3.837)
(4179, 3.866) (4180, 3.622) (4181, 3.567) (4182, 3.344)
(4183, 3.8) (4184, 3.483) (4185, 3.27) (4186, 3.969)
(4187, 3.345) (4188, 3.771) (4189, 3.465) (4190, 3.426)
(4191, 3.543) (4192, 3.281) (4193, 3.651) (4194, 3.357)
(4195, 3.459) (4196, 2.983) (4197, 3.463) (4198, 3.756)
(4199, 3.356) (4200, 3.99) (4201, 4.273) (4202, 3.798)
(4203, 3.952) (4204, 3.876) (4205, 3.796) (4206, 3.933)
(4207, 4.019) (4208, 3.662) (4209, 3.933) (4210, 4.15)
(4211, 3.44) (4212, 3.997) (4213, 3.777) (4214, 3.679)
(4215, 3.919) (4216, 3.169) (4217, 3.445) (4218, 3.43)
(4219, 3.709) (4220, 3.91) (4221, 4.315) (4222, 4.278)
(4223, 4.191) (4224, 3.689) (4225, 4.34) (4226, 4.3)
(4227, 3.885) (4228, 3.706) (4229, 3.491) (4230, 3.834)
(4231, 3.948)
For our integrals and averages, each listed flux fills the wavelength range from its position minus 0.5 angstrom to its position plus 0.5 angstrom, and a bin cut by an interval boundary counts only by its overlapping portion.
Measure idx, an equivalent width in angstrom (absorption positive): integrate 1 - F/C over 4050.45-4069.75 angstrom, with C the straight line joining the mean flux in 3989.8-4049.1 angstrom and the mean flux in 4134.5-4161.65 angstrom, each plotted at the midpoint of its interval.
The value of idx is -2.2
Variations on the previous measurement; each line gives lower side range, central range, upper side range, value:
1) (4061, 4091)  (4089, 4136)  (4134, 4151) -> 4.3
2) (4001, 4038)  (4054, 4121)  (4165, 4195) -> 9.5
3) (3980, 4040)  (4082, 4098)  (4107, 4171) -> 0.9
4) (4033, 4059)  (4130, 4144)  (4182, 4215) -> 4.7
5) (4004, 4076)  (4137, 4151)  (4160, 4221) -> 2.7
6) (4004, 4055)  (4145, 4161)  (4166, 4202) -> 2.4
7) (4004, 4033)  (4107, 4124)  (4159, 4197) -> 3.2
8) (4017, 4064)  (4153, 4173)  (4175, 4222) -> 4.3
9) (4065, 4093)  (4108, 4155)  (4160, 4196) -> 4.9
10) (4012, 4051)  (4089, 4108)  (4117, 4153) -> 3.6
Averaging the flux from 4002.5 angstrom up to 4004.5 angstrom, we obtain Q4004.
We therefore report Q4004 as 5.83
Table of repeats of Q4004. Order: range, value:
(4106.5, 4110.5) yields 4.03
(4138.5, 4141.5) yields 3.95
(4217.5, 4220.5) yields 3.68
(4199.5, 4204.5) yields 3.98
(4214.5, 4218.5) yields 3.49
